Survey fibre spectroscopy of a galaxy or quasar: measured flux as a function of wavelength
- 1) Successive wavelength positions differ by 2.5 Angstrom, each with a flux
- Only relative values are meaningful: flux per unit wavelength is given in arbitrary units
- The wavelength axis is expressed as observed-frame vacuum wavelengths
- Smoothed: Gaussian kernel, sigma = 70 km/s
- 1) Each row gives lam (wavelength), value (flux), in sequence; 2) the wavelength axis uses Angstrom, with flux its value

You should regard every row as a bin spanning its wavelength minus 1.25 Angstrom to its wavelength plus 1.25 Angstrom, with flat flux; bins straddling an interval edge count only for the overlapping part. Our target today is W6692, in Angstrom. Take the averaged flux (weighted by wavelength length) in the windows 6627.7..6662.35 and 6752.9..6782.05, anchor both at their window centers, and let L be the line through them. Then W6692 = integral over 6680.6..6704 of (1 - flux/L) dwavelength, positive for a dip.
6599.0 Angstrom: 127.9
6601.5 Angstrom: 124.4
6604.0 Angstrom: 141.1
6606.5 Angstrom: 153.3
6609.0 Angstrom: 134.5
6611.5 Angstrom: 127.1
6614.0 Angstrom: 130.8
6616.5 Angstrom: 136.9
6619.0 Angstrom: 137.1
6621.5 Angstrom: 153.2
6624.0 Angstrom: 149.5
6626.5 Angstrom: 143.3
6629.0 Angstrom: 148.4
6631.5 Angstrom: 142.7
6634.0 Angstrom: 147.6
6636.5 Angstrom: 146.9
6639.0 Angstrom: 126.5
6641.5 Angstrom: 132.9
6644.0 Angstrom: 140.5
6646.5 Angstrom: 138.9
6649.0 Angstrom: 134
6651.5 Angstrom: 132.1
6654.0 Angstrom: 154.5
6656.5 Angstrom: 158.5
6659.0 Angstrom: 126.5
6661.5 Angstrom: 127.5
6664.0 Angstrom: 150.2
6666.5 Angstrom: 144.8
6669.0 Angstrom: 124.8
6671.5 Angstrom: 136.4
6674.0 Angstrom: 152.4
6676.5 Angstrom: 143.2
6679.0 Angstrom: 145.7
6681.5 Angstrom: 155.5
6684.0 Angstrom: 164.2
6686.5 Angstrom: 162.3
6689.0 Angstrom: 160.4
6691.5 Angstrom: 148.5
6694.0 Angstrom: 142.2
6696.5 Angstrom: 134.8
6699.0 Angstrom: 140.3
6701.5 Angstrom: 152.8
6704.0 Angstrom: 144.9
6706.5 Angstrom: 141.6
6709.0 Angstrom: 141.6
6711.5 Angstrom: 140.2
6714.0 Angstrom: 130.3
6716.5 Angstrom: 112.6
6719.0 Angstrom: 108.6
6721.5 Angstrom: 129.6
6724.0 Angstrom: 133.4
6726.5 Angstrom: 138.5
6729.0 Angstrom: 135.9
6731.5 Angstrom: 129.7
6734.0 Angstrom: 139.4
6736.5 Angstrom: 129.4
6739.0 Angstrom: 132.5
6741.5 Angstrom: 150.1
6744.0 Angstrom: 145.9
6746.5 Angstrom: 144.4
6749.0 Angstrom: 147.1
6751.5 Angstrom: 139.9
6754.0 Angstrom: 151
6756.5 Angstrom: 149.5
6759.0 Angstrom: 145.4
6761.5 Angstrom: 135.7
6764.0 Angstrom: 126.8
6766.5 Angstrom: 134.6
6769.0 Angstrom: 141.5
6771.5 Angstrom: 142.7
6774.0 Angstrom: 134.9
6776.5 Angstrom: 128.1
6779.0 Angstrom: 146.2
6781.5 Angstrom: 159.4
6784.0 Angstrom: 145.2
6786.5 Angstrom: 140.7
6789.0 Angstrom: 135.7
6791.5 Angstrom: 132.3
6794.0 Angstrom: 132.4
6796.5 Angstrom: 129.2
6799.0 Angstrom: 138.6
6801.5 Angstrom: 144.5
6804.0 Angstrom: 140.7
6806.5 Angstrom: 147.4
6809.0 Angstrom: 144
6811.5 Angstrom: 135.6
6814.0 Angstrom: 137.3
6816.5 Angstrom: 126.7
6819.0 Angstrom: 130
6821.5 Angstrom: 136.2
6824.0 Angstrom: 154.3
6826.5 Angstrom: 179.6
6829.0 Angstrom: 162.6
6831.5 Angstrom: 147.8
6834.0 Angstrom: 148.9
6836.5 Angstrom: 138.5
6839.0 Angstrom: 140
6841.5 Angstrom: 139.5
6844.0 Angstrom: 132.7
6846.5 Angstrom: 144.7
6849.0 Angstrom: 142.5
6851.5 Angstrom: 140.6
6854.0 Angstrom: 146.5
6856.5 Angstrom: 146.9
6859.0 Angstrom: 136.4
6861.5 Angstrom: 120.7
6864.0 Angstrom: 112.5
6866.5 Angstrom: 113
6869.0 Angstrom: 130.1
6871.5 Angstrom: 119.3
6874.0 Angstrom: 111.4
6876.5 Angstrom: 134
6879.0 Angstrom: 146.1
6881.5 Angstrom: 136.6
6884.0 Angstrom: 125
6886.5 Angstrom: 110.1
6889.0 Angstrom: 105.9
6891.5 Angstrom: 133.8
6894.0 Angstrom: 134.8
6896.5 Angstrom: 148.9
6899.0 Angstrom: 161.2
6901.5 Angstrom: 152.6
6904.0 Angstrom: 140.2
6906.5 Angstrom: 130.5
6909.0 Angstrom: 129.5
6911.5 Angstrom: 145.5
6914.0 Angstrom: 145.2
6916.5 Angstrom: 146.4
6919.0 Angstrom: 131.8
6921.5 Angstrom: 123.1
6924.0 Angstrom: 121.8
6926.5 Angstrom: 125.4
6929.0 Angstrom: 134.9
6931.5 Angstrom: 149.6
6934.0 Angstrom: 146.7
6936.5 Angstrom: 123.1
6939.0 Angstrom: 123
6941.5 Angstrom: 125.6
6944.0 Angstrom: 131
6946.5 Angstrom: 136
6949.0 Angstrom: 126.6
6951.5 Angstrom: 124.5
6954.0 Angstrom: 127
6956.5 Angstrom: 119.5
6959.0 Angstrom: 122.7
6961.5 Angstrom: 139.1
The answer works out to -1.75 Angstrom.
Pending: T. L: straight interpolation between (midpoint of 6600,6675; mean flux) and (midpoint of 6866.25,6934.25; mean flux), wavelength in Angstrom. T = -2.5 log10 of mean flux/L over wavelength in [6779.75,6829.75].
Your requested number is -0.05 mag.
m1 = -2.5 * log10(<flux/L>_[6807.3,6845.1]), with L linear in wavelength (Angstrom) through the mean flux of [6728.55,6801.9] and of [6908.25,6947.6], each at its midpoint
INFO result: -0.05 mag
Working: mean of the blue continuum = 140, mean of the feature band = 144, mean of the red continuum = 134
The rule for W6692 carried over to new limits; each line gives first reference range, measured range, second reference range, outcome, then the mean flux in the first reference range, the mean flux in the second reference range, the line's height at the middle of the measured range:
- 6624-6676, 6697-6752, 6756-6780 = 0.94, 141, 138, 139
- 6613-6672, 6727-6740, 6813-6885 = 0.49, 140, 137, 139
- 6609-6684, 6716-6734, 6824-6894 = 1.39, 141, 135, 139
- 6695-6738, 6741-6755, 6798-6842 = -0.90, 134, 144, 137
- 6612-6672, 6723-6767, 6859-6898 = -1.83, 140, 126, 134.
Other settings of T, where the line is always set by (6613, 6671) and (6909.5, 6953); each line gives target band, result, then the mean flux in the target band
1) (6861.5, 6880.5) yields 0.090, 124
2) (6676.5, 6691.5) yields -0.121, 156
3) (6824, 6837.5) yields -0.151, 156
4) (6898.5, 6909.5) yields -0.070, 142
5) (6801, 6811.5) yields -0.055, 143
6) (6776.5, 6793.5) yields -0.039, 142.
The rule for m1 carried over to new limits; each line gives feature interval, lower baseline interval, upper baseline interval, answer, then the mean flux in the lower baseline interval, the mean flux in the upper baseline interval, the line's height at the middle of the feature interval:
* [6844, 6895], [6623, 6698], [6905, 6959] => 0.04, 144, 132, 134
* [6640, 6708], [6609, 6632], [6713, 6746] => -0.06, 141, 132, 137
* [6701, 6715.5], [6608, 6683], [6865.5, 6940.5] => -0.02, 141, 133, 139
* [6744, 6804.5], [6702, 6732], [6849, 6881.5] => -0.07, 133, 131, 132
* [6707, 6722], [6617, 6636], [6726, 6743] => 0.09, 146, 137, 138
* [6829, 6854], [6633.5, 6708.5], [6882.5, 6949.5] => -0.05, 144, 134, 137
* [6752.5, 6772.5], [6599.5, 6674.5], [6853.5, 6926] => -0.04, 140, 132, 136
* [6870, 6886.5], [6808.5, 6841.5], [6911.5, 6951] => 0.09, 145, 133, 139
